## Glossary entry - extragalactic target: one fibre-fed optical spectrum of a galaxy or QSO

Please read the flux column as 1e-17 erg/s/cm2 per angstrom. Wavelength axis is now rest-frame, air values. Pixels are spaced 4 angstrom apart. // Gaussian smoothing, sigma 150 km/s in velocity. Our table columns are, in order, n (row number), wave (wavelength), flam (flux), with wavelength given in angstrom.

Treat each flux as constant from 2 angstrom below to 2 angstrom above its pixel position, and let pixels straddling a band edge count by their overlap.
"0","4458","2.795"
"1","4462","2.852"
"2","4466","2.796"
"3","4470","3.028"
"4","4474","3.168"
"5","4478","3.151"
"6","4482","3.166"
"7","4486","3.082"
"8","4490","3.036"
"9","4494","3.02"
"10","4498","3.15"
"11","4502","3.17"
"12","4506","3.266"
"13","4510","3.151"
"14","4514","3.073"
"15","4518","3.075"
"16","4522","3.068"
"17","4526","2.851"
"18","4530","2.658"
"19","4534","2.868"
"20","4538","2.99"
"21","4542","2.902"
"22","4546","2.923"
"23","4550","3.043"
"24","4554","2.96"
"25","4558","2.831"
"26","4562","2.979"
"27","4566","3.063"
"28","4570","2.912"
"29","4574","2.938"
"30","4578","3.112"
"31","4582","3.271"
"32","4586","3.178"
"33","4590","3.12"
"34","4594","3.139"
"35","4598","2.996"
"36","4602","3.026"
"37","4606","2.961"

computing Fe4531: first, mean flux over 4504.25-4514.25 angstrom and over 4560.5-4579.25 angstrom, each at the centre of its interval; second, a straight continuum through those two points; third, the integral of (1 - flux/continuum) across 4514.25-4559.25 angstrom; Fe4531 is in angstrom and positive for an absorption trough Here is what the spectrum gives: 2.4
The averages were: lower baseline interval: 3.18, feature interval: 2.93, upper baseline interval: 3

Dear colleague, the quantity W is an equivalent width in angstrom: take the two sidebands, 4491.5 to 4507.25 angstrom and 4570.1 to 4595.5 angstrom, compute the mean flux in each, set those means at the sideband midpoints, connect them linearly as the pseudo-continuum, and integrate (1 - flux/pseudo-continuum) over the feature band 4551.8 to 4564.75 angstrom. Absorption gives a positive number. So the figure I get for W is 0.8 angstrom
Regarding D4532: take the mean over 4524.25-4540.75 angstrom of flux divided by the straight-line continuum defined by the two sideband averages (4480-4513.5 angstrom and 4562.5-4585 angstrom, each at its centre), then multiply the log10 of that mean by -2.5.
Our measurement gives 0.09 mag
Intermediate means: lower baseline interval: 3.13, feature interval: 2.84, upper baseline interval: 3.06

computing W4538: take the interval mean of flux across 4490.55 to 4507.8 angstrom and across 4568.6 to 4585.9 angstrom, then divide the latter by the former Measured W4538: 0.98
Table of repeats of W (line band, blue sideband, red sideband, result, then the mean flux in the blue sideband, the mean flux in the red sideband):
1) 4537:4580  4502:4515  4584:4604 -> 2.2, 3.17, 3.09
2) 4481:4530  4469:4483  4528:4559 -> -0.7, 3.13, 2.9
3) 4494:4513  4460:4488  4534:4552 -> -1.0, 3.03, 2.95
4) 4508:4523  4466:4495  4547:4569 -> -0.3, 3.08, 2.97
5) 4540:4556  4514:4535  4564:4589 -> 0.2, 2.92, 3.08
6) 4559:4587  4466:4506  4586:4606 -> 0.2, 3.1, 3.07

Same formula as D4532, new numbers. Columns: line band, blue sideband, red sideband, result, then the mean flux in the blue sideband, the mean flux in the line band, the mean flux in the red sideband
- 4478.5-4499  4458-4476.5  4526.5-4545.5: -0.062 mag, 2.95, 3.09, 2.86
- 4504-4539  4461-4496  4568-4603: 0.019 mag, 3.04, 3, 3.08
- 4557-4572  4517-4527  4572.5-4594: 0.049 mag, 3.01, 2.95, 3.13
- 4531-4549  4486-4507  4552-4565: 0.028 mag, 3.12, 2.91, 2.93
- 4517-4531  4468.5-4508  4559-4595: 0.066 mag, 3.12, 2.92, 3.07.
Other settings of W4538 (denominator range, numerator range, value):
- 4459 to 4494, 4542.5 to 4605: 1.00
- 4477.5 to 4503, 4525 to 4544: 0.92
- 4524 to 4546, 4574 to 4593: 1.10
